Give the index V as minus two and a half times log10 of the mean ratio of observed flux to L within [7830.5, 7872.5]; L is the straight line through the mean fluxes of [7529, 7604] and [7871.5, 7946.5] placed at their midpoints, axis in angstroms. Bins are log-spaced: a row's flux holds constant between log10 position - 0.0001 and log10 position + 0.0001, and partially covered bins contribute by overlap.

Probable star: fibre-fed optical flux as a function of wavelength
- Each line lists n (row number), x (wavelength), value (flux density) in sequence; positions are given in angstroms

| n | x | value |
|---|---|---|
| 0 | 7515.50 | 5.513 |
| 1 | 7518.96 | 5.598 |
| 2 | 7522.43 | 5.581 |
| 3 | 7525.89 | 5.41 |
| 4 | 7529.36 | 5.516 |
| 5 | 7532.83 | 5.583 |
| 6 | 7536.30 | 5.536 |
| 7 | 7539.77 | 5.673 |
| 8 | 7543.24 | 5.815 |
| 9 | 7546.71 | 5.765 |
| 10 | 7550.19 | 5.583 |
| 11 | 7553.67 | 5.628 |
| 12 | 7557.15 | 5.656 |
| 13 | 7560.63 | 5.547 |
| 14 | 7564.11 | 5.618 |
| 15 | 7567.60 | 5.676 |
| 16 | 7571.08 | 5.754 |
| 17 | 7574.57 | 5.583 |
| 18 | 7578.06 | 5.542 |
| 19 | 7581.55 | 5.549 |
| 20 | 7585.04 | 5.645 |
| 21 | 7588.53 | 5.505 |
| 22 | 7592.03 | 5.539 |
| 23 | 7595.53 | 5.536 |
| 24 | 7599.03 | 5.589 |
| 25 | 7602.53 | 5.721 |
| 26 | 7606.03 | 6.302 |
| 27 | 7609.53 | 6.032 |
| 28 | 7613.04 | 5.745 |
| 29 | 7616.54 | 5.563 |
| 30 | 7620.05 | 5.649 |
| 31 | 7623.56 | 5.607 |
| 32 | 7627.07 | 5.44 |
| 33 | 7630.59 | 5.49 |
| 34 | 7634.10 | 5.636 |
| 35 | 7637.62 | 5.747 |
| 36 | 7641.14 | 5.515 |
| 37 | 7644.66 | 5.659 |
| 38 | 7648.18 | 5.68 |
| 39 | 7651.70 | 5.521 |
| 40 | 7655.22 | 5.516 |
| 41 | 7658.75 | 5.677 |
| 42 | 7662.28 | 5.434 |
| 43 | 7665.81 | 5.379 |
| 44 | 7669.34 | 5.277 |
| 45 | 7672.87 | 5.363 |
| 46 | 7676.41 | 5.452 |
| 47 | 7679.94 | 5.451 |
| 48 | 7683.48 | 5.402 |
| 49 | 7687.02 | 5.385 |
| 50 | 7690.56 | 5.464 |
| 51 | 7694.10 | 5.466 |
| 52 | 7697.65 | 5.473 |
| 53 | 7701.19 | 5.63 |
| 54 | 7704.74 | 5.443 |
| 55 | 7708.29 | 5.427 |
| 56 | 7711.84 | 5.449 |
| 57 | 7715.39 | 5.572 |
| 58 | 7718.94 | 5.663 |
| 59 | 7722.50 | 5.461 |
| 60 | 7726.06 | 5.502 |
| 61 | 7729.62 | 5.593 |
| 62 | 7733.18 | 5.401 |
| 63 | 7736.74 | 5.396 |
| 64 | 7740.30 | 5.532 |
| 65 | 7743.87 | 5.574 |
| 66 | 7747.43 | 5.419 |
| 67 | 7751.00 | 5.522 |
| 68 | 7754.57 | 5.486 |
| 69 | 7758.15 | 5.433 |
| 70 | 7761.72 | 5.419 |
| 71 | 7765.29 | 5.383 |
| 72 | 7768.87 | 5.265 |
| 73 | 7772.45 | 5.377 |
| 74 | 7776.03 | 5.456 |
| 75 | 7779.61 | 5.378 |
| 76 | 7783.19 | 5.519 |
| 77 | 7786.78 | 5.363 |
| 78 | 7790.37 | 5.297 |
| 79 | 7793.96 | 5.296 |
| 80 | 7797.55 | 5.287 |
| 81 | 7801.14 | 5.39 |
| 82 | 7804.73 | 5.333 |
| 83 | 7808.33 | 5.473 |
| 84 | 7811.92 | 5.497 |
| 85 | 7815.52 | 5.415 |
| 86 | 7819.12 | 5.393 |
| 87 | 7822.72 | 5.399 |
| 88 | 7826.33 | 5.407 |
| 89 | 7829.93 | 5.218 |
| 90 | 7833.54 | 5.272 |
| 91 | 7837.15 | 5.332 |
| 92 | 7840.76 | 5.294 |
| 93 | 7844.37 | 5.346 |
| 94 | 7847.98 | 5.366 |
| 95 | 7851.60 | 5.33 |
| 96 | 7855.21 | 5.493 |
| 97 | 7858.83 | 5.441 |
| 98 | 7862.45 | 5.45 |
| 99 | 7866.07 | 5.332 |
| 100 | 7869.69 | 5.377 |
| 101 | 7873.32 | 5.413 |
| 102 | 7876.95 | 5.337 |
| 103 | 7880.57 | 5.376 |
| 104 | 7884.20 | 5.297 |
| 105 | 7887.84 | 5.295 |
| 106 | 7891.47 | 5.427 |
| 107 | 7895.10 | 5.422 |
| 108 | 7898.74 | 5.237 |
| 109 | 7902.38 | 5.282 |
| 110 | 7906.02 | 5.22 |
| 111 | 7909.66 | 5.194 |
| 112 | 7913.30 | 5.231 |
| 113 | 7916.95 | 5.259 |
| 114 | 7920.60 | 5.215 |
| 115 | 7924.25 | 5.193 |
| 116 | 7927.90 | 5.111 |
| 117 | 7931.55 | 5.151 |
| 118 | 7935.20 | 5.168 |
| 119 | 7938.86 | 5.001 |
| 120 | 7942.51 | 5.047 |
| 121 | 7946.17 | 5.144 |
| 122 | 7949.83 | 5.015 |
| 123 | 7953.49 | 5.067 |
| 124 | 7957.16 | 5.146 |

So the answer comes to -0.01 mag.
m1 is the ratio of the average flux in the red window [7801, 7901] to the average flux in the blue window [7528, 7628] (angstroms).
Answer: 0.95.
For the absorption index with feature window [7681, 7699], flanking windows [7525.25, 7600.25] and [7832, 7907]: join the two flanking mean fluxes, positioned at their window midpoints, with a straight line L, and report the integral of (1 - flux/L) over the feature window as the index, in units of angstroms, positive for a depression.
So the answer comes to 0.2 angstroms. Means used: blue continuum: 5.6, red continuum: 5.35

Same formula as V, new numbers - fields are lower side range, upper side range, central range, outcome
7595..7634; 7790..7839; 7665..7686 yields 0.04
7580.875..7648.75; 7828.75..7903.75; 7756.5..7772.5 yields 0.02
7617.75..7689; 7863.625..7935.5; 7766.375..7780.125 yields 0.01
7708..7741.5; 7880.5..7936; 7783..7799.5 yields 0.02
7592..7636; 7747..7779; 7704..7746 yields 0.00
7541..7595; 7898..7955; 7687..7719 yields -0.01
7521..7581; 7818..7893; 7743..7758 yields -0.01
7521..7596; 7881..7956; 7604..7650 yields -0.03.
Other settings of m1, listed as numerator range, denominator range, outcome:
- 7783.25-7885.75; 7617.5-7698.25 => 0.97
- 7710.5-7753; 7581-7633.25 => 0.97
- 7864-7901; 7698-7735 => 0.97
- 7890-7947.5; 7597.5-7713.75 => 0.94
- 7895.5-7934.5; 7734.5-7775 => 0.96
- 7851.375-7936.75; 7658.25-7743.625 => 0.97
